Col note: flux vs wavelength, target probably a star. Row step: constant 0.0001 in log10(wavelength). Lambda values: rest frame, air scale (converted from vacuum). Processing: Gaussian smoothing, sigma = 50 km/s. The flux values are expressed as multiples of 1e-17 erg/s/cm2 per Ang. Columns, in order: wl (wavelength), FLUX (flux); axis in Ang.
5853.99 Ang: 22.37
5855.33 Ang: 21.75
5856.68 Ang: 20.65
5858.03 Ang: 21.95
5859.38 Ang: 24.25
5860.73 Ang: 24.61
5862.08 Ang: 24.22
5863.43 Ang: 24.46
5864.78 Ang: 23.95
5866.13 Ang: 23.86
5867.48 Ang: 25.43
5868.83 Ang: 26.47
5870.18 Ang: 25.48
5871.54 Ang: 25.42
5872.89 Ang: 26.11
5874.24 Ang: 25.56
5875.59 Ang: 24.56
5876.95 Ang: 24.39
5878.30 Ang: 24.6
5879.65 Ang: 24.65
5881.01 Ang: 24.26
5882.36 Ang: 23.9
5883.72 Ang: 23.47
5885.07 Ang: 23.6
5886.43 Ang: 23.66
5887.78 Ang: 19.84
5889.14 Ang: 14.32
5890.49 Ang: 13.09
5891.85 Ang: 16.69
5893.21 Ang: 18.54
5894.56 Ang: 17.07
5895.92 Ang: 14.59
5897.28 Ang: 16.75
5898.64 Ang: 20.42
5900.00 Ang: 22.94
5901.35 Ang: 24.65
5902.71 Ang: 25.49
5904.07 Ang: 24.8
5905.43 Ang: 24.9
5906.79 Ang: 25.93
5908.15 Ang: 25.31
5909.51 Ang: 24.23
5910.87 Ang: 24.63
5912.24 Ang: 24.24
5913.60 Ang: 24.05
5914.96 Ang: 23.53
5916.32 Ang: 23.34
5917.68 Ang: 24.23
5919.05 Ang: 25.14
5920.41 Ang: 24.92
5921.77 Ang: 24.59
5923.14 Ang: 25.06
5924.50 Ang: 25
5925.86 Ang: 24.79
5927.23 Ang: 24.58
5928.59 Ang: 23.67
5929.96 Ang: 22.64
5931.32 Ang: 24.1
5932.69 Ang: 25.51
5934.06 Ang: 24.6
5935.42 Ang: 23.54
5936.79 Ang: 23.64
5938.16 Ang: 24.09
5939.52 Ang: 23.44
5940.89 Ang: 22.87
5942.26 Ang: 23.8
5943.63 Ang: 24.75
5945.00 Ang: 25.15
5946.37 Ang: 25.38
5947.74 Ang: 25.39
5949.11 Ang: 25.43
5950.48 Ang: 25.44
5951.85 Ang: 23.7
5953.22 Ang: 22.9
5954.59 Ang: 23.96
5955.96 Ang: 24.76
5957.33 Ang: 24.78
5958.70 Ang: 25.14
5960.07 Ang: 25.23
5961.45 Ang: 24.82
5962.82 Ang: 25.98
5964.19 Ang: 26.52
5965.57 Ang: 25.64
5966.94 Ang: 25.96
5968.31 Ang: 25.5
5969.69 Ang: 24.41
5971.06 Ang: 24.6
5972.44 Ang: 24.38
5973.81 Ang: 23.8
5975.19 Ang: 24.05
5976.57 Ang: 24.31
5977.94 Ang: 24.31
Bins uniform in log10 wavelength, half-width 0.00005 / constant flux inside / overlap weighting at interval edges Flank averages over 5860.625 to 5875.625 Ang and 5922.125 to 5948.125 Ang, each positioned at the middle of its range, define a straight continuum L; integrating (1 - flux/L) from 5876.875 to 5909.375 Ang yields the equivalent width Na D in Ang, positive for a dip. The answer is 4.2 Ang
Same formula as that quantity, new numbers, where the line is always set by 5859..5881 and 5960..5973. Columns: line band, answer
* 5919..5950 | 0.9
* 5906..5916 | 0.2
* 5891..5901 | 2.7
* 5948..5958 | 0.3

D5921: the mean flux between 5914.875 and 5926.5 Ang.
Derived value 24.6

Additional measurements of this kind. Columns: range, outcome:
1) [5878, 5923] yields 22.3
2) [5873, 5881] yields 24.8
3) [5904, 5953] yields 24.4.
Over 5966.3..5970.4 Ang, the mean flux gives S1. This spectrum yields 25.3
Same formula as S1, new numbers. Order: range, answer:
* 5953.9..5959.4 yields 24.7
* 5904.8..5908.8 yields 25.4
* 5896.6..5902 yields 21.2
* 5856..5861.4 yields 22.8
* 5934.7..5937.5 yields 23.6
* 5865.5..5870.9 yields 25.3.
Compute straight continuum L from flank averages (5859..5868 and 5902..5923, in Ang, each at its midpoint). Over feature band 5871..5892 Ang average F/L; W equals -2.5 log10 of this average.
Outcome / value 0.09 mag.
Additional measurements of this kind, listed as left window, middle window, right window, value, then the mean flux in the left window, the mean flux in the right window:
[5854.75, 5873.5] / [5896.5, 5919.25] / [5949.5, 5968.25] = 0.04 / 24.2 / 25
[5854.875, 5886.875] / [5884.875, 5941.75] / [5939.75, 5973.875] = 0.08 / 24.2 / 24.8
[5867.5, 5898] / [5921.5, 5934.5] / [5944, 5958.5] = -0.03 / 21.8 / 24.7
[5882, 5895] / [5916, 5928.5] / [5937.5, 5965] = -0.11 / 19.4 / 24.7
